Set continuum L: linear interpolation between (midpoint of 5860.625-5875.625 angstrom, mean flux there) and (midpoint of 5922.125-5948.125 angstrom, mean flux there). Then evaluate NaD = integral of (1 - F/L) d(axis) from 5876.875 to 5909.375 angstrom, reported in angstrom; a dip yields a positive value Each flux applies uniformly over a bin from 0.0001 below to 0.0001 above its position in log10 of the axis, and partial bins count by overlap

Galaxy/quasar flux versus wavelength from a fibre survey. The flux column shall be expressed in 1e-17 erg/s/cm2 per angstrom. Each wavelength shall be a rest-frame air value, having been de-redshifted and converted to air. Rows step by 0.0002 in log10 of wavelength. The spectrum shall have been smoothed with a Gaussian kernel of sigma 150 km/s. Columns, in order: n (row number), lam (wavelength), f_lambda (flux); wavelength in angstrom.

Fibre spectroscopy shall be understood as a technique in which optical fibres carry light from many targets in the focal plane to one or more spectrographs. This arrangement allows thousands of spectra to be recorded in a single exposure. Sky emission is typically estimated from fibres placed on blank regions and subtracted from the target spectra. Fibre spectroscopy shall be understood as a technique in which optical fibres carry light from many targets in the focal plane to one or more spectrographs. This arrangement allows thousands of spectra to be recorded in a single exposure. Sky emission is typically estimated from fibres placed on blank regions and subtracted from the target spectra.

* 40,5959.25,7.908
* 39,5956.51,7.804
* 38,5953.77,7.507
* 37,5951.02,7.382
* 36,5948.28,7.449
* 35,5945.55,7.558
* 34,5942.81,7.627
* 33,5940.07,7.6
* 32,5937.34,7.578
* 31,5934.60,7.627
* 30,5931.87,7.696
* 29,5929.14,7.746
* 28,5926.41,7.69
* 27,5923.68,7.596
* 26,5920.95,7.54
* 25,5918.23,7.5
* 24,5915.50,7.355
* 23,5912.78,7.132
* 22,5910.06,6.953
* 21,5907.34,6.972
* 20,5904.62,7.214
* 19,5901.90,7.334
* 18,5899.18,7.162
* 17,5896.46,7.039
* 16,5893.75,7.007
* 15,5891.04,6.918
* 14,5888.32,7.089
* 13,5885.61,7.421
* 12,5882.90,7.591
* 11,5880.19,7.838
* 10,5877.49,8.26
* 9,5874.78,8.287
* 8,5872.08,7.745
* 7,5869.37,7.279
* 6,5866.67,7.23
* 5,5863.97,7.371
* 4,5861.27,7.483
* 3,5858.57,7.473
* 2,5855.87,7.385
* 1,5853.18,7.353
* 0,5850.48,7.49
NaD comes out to 1.2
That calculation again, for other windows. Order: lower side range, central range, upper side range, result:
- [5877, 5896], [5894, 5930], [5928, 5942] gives 1.0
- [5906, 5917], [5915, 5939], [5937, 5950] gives -0.9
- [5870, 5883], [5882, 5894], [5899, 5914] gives 0.7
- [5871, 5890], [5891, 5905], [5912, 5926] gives 0.9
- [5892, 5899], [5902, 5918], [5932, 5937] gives 0.2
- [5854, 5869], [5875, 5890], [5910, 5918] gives -0.7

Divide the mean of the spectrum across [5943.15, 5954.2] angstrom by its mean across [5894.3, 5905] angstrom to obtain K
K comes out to 1.04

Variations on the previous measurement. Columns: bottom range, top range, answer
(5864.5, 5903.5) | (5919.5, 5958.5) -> 1.02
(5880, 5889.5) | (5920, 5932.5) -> 1.03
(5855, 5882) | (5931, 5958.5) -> 0.99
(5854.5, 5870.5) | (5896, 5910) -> 0.97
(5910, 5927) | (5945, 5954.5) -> 1.01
